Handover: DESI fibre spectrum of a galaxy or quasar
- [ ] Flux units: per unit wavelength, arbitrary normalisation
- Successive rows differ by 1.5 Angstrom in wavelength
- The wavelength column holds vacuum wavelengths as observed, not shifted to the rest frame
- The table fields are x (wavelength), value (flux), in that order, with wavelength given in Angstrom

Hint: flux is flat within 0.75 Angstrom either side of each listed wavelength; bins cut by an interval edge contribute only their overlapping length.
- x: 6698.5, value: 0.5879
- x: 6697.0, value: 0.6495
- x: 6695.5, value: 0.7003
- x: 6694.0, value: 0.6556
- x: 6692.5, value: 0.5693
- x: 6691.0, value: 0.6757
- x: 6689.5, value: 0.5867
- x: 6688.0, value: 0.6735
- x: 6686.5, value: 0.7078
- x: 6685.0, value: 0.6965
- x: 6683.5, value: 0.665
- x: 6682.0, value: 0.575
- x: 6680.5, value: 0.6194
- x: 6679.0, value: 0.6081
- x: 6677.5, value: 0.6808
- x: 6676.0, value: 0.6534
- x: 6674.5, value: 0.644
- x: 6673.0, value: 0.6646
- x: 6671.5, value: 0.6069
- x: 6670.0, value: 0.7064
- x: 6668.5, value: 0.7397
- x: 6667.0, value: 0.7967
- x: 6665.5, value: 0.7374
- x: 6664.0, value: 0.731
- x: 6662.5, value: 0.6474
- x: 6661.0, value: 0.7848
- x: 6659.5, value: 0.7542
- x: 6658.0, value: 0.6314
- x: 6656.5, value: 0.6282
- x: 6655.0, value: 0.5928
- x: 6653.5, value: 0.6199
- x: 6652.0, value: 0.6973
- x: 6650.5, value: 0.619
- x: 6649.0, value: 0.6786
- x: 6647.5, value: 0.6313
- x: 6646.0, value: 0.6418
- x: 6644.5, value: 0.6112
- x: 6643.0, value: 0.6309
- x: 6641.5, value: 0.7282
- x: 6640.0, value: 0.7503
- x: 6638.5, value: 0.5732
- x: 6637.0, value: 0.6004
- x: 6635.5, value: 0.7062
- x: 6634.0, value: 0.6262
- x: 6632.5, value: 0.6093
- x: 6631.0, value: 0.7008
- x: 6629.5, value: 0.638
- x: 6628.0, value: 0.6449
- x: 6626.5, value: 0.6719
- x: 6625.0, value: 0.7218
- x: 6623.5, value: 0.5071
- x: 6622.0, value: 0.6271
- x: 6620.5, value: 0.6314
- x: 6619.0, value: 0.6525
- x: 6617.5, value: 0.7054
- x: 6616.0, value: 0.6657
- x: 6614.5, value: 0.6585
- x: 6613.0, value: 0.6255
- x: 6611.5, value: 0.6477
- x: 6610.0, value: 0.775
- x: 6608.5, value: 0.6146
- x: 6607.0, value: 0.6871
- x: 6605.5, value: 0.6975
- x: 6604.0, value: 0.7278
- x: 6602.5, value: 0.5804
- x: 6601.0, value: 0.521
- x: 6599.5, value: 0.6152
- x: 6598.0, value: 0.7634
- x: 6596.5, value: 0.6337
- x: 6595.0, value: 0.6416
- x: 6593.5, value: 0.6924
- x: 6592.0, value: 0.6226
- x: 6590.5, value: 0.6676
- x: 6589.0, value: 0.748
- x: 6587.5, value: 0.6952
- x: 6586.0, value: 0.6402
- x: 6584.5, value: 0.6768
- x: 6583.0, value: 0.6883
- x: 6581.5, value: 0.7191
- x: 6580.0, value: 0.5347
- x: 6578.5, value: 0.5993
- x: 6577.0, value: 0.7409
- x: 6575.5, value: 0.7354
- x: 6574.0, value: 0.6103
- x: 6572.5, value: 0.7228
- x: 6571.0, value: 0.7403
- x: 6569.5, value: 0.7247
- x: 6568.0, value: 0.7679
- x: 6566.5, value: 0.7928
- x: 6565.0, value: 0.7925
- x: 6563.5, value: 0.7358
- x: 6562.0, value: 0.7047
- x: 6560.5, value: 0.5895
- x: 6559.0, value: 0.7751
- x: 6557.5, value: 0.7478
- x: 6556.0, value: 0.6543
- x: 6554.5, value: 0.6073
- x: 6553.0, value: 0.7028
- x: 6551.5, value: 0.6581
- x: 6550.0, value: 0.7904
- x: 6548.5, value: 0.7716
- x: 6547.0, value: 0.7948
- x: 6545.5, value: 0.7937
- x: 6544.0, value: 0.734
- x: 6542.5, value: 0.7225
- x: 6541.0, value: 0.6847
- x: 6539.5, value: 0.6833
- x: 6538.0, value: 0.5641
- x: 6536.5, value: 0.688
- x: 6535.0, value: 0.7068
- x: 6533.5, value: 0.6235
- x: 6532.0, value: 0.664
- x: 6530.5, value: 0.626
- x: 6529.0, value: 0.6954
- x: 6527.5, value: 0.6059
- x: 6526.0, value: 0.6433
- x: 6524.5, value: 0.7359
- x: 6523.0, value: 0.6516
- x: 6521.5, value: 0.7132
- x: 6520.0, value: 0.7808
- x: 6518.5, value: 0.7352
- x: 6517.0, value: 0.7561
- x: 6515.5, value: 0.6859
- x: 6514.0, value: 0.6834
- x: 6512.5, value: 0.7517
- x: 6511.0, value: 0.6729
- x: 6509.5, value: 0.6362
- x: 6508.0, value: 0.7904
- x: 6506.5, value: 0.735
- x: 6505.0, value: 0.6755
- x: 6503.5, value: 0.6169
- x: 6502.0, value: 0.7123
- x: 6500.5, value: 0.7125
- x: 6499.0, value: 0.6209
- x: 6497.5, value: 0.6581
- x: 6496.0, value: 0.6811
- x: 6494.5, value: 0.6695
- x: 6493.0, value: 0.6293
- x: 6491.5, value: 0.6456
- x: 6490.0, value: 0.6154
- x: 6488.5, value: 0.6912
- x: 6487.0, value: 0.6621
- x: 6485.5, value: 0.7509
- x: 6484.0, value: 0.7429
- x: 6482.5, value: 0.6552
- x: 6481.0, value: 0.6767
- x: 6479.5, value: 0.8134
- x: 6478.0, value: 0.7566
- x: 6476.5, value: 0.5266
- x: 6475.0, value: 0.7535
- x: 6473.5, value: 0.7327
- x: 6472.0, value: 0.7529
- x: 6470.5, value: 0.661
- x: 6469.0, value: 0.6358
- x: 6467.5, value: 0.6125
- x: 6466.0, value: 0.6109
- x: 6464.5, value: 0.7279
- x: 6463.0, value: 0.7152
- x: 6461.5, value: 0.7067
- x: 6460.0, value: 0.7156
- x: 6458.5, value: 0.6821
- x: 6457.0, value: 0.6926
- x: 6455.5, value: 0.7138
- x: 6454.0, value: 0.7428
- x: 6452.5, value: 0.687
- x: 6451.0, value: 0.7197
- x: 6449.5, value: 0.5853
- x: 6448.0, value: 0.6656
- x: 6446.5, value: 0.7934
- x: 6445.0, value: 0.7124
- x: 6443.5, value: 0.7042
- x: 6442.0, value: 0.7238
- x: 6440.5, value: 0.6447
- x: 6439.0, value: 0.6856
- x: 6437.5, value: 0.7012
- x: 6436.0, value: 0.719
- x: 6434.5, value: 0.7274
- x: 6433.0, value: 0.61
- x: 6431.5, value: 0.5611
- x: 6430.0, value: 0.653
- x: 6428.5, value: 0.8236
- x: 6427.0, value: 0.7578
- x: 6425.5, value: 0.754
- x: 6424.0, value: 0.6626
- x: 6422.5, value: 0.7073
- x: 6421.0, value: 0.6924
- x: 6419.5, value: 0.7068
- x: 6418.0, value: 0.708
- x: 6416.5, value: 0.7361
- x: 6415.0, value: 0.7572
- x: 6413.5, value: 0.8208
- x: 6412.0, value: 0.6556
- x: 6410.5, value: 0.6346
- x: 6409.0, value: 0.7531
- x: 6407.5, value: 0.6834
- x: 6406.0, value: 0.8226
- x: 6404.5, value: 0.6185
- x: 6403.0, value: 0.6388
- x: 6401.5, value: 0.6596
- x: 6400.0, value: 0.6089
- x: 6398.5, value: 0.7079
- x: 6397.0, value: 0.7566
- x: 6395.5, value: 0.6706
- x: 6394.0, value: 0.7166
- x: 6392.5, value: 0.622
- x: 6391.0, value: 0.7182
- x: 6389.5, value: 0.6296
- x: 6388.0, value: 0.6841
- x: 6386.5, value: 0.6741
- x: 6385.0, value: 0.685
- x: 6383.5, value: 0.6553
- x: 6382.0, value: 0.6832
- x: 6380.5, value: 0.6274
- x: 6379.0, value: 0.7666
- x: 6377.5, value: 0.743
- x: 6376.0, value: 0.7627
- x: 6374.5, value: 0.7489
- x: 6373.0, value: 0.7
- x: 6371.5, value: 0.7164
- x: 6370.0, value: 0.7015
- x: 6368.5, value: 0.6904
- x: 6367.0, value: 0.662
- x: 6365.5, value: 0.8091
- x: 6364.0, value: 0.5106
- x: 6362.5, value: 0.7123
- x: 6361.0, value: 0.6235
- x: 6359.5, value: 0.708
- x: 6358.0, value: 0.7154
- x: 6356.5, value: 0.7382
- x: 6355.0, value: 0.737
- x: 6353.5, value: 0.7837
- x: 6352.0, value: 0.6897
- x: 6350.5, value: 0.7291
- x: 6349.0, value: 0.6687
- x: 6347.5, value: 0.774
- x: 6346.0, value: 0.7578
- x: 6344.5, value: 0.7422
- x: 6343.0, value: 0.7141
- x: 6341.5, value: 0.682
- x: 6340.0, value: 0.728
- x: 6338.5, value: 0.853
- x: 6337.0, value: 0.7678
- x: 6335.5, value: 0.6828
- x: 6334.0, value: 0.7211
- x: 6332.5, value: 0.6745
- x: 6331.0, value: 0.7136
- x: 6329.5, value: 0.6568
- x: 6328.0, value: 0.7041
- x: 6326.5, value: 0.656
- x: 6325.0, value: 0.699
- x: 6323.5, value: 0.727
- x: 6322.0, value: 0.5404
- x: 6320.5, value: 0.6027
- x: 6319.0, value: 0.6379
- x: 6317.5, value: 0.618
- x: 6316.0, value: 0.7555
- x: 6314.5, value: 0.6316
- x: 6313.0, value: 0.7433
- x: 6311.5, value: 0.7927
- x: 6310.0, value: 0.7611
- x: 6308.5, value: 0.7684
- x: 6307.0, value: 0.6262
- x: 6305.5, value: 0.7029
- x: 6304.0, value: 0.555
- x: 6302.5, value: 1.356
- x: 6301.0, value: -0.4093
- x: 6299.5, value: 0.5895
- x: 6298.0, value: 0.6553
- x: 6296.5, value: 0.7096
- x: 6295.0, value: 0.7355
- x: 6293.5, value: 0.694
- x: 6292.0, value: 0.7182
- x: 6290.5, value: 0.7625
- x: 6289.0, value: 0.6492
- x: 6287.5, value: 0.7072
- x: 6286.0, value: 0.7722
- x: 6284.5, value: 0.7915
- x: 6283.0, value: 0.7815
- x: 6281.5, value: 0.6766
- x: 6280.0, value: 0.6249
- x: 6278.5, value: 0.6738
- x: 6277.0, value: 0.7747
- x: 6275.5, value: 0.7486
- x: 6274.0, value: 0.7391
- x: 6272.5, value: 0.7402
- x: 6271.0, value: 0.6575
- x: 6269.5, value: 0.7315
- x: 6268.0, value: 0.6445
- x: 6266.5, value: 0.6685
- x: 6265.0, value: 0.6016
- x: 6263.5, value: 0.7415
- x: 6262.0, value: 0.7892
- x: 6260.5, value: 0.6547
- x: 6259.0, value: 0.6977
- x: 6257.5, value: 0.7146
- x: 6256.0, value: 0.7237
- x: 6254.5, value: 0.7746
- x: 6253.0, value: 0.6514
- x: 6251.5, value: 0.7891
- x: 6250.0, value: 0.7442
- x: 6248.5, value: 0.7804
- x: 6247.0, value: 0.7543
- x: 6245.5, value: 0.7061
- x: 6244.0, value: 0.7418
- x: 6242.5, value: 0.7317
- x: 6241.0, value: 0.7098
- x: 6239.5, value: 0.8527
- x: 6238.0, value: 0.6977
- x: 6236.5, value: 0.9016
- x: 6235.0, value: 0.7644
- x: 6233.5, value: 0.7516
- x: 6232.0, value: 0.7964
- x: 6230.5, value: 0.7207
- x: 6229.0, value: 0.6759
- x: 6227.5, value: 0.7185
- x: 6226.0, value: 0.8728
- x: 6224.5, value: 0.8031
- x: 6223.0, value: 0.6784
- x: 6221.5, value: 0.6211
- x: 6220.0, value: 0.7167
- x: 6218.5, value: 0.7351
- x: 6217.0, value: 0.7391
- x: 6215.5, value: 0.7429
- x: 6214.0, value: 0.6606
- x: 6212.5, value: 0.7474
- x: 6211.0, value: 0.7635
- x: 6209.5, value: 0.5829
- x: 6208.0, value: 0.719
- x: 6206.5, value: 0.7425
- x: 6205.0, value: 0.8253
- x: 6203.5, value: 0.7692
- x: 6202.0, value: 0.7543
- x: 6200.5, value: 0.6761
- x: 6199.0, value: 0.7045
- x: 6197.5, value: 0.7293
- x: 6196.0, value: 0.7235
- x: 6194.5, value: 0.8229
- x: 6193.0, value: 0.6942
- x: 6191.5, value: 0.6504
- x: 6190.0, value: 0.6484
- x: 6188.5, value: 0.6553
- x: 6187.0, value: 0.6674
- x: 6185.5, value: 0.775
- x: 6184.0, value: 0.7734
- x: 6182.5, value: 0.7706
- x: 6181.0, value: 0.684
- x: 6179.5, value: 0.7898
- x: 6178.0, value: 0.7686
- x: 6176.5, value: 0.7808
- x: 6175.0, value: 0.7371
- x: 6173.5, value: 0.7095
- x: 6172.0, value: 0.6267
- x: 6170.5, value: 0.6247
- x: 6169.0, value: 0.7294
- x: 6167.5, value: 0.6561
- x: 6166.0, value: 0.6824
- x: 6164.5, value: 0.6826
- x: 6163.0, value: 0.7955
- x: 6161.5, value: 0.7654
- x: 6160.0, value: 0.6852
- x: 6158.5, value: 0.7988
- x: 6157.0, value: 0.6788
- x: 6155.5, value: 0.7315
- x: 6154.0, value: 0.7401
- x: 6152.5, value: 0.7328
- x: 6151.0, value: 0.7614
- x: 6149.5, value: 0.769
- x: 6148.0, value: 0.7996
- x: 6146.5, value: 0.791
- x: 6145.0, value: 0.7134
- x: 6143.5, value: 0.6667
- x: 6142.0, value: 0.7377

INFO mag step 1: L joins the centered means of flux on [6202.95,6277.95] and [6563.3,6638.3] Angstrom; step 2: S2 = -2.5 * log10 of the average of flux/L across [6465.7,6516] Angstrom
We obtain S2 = 0.01 mag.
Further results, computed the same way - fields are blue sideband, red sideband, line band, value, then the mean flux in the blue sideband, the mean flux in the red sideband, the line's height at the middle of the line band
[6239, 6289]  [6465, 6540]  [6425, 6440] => -0.01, 0.722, 0.682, 0.694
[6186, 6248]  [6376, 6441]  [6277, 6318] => 0.05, 0.731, 0.695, 0.716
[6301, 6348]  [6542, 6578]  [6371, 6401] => 0.02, 0.703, 0.725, 0.708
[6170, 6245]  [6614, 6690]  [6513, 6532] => -0.02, 0.731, 0.661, 0.681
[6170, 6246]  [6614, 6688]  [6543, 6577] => -0.08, 0.731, 0.662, 0.676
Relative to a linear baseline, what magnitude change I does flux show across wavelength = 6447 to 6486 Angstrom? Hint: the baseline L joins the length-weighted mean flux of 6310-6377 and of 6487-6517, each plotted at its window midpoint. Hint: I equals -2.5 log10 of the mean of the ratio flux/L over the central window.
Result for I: -0.01 mag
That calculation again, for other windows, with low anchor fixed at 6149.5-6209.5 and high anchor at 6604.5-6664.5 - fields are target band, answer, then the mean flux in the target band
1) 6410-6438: -0.03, 0.705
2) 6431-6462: -0.01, 0.691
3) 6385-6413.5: 0.01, 0.685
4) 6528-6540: 0.03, 0.655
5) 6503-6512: -0.02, 0.692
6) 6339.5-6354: -0.04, 0.726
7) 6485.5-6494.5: 0.03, 0.659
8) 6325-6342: -0.02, 0.713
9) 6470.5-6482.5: -0.04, 0.709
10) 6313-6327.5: 0.07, 0.658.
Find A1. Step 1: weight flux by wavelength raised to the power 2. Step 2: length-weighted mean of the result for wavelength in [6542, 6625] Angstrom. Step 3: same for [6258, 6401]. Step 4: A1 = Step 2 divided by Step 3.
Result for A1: 1.1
